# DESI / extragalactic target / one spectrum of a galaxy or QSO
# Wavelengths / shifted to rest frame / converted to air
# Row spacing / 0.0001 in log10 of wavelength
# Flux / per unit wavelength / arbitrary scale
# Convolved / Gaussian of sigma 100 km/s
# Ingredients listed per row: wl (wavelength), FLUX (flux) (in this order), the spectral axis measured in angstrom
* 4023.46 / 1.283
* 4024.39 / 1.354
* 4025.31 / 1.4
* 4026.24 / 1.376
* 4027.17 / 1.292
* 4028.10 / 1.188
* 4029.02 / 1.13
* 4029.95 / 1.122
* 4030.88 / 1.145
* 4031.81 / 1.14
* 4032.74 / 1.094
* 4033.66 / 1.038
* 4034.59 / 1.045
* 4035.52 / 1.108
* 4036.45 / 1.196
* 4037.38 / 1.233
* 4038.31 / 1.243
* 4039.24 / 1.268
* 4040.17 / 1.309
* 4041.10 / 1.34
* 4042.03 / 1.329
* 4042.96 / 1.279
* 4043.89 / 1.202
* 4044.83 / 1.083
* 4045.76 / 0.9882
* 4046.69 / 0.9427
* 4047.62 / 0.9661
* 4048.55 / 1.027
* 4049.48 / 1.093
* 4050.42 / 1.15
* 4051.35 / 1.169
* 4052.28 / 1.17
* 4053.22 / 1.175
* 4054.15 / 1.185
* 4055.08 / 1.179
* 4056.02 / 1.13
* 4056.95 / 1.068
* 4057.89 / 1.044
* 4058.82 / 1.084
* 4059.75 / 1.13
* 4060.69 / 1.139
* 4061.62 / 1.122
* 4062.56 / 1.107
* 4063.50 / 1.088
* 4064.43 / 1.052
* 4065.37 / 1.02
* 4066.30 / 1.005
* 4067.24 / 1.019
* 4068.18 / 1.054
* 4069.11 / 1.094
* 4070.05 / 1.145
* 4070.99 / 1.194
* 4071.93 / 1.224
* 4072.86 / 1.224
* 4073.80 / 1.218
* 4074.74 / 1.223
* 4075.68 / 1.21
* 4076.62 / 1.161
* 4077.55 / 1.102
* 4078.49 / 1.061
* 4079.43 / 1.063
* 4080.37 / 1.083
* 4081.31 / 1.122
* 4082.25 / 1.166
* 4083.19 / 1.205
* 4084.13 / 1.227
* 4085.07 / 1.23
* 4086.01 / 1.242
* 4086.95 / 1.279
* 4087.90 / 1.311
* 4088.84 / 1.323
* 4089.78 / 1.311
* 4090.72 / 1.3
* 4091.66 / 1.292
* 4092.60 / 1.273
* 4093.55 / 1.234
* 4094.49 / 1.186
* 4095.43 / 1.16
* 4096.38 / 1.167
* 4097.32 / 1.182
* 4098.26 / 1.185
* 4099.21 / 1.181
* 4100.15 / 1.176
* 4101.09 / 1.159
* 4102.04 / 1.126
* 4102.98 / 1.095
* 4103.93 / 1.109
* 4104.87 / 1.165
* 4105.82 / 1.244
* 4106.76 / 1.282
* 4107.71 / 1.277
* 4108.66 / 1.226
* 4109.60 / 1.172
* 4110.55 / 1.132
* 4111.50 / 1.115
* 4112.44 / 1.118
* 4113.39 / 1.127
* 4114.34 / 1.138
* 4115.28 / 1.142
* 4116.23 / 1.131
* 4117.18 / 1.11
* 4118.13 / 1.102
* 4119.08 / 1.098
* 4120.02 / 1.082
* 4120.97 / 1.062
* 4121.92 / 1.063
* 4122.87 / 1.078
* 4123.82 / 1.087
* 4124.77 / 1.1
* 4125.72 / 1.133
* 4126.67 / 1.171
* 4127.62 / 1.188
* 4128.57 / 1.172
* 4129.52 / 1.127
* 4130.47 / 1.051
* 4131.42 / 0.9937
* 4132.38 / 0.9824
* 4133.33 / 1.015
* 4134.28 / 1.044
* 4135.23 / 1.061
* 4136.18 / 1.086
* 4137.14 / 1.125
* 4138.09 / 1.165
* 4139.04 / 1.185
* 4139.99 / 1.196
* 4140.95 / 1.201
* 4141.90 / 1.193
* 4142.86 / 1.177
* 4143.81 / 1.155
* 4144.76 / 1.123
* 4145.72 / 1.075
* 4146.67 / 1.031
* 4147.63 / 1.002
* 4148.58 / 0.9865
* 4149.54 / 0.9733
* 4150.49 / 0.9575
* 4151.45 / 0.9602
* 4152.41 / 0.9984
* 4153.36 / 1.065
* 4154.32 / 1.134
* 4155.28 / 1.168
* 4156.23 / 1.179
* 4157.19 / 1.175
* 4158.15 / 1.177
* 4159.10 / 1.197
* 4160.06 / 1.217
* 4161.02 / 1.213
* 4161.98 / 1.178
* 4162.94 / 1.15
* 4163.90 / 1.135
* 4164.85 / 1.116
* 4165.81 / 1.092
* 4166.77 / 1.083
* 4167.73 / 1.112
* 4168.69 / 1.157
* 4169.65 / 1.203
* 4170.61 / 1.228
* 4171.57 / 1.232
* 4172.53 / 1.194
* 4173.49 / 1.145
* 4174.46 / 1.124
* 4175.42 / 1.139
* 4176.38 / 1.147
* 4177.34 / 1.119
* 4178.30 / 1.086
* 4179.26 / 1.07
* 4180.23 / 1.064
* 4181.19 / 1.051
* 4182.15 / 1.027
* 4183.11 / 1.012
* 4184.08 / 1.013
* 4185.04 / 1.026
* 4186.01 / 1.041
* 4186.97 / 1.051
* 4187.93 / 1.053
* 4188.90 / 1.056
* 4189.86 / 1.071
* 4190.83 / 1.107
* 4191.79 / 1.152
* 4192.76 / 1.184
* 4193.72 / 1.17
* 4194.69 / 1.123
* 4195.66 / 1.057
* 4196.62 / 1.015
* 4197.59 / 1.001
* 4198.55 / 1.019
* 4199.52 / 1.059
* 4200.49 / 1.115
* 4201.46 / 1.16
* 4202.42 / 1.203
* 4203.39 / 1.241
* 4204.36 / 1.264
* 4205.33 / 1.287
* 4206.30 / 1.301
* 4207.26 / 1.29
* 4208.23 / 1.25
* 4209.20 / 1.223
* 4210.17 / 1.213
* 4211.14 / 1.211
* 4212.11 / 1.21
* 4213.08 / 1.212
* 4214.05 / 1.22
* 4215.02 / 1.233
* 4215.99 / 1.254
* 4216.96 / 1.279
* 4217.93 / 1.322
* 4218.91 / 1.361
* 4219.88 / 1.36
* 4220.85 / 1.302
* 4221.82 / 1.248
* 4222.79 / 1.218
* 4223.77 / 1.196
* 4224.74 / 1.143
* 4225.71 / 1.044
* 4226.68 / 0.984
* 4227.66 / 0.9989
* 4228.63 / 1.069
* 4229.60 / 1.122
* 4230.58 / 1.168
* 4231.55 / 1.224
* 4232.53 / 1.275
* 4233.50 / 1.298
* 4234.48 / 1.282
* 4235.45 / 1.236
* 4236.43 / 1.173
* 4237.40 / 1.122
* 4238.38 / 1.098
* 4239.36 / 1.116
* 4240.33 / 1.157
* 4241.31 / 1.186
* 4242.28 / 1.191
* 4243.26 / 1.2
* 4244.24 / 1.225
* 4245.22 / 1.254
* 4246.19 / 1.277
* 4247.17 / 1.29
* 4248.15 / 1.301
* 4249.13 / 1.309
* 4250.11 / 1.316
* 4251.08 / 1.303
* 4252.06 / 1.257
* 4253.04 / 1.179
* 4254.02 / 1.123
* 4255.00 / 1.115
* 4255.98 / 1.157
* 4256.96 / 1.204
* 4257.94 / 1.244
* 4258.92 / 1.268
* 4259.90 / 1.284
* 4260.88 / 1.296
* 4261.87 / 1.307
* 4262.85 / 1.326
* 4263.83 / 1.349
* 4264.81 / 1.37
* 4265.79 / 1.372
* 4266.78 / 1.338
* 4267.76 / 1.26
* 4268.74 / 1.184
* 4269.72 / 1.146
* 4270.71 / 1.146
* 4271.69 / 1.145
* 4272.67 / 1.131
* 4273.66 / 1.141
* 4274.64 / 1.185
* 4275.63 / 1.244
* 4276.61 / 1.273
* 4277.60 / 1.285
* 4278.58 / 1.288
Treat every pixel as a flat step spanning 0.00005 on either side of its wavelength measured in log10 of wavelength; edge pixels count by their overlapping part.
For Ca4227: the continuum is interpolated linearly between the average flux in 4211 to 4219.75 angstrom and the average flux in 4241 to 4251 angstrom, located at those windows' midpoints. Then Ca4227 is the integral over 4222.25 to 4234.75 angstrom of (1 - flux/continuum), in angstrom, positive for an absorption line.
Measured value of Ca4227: 1.1 angstrom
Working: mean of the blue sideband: 1.26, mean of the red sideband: 1.26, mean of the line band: 1.15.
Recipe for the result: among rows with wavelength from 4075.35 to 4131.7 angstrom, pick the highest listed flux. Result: 1.323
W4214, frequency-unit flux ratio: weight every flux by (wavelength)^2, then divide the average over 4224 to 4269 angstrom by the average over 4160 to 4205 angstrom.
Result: 1.13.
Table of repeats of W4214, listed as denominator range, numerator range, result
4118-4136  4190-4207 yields 1.09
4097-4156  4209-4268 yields 1.16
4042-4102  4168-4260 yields 1.09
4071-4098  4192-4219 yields 1.05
